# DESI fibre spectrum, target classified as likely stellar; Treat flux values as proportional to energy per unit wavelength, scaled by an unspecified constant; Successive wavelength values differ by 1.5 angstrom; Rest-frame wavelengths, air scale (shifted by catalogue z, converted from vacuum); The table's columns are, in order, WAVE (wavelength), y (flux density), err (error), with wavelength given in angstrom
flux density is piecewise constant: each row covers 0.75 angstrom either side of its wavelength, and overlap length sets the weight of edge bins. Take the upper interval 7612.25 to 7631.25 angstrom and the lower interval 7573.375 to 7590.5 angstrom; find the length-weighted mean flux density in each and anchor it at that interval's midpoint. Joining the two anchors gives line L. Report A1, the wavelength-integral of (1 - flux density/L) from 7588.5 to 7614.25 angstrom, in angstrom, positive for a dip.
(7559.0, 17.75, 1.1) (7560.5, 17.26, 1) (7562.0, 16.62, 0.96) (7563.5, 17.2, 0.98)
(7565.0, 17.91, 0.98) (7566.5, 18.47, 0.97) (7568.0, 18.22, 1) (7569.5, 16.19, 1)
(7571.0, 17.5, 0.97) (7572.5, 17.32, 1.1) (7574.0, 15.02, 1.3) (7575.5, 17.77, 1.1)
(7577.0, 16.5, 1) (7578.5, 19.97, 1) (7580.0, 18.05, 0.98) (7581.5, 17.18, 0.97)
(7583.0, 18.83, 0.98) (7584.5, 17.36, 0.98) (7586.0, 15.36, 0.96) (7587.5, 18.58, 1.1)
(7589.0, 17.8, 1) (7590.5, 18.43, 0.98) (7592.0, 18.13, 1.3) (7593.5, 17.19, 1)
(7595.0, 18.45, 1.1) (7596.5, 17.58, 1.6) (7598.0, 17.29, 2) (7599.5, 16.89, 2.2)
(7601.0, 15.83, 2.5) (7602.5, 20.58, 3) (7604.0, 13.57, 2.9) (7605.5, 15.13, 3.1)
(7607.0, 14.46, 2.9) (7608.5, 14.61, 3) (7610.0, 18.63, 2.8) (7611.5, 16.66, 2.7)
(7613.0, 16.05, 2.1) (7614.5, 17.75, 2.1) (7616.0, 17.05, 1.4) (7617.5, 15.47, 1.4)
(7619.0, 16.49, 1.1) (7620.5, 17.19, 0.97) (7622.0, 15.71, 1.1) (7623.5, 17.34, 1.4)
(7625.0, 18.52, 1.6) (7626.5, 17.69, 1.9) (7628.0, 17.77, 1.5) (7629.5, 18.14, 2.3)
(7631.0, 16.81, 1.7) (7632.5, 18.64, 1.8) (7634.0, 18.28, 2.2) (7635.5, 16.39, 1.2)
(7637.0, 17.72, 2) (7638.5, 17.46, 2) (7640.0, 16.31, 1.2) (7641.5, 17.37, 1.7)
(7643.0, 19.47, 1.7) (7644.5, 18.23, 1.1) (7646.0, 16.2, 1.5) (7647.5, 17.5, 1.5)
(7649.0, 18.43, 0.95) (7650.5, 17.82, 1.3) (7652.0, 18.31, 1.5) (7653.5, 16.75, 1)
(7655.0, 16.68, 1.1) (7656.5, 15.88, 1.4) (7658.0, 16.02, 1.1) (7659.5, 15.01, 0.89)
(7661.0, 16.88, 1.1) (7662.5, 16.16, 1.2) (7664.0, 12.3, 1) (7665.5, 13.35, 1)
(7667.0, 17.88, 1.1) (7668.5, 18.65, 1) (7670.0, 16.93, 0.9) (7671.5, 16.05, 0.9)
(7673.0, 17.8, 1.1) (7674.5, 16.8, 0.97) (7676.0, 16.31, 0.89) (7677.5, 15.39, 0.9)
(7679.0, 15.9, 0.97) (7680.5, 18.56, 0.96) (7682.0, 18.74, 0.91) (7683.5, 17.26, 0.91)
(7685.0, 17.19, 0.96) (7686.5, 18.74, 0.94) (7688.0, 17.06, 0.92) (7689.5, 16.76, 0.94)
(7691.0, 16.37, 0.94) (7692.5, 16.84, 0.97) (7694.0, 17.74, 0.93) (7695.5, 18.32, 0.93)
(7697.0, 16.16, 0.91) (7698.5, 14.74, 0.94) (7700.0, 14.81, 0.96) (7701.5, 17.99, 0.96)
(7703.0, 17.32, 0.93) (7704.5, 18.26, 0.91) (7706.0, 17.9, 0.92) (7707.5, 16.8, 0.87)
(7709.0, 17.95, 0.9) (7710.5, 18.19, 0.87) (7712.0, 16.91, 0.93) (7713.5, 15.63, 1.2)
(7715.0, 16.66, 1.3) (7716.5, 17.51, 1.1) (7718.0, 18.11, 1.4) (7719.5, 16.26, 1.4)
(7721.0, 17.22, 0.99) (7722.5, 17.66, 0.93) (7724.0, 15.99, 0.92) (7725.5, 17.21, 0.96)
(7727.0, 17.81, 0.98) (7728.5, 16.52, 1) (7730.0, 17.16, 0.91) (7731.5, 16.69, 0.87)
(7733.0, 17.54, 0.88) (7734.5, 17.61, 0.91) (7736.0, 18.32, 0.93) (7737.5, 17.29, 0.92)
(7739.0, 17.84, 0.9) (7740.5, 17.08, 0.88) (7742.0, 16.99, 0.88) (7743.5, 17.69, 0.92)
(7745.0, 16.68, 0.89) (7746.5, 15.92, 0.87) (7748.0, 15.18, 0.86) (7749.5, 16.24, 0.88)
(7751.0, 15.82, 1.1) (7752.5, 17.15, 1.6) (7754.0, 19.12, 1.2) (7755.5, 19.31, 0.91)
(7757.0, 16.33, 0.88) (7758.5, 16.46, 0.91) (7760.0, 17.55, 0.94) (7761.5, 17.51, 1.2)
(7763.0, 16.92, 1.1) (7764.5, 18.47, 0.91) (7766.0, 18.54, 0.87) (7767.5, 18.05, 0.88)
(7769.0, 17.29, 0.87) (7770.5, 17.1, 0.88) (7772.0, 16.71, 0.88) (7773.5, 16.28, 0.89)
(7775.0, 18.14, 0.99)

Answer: 0.6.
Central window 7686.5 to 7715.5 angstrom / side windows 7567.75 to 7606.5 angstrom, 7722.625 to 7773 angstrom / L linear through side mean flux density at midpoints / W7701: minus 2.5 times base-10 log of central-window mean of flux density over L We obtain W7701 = 0.014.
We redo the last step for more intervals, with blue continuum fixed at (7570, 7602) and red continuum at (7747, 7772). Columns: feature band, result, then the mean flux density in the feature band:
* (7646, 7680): 0.06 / 16.5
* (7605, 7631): 0.04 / 16.8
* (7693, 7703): 0.04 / 16.7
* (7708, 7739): 0.01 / 17.2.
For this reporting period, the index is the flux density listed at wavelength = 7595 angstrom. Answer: 18.45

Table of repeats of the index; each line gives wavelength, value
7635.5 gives 16.39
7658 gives 16.02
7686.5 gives 18.74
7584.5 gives 17.36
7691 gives 16.37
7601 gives 15.83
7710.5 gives 18.19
